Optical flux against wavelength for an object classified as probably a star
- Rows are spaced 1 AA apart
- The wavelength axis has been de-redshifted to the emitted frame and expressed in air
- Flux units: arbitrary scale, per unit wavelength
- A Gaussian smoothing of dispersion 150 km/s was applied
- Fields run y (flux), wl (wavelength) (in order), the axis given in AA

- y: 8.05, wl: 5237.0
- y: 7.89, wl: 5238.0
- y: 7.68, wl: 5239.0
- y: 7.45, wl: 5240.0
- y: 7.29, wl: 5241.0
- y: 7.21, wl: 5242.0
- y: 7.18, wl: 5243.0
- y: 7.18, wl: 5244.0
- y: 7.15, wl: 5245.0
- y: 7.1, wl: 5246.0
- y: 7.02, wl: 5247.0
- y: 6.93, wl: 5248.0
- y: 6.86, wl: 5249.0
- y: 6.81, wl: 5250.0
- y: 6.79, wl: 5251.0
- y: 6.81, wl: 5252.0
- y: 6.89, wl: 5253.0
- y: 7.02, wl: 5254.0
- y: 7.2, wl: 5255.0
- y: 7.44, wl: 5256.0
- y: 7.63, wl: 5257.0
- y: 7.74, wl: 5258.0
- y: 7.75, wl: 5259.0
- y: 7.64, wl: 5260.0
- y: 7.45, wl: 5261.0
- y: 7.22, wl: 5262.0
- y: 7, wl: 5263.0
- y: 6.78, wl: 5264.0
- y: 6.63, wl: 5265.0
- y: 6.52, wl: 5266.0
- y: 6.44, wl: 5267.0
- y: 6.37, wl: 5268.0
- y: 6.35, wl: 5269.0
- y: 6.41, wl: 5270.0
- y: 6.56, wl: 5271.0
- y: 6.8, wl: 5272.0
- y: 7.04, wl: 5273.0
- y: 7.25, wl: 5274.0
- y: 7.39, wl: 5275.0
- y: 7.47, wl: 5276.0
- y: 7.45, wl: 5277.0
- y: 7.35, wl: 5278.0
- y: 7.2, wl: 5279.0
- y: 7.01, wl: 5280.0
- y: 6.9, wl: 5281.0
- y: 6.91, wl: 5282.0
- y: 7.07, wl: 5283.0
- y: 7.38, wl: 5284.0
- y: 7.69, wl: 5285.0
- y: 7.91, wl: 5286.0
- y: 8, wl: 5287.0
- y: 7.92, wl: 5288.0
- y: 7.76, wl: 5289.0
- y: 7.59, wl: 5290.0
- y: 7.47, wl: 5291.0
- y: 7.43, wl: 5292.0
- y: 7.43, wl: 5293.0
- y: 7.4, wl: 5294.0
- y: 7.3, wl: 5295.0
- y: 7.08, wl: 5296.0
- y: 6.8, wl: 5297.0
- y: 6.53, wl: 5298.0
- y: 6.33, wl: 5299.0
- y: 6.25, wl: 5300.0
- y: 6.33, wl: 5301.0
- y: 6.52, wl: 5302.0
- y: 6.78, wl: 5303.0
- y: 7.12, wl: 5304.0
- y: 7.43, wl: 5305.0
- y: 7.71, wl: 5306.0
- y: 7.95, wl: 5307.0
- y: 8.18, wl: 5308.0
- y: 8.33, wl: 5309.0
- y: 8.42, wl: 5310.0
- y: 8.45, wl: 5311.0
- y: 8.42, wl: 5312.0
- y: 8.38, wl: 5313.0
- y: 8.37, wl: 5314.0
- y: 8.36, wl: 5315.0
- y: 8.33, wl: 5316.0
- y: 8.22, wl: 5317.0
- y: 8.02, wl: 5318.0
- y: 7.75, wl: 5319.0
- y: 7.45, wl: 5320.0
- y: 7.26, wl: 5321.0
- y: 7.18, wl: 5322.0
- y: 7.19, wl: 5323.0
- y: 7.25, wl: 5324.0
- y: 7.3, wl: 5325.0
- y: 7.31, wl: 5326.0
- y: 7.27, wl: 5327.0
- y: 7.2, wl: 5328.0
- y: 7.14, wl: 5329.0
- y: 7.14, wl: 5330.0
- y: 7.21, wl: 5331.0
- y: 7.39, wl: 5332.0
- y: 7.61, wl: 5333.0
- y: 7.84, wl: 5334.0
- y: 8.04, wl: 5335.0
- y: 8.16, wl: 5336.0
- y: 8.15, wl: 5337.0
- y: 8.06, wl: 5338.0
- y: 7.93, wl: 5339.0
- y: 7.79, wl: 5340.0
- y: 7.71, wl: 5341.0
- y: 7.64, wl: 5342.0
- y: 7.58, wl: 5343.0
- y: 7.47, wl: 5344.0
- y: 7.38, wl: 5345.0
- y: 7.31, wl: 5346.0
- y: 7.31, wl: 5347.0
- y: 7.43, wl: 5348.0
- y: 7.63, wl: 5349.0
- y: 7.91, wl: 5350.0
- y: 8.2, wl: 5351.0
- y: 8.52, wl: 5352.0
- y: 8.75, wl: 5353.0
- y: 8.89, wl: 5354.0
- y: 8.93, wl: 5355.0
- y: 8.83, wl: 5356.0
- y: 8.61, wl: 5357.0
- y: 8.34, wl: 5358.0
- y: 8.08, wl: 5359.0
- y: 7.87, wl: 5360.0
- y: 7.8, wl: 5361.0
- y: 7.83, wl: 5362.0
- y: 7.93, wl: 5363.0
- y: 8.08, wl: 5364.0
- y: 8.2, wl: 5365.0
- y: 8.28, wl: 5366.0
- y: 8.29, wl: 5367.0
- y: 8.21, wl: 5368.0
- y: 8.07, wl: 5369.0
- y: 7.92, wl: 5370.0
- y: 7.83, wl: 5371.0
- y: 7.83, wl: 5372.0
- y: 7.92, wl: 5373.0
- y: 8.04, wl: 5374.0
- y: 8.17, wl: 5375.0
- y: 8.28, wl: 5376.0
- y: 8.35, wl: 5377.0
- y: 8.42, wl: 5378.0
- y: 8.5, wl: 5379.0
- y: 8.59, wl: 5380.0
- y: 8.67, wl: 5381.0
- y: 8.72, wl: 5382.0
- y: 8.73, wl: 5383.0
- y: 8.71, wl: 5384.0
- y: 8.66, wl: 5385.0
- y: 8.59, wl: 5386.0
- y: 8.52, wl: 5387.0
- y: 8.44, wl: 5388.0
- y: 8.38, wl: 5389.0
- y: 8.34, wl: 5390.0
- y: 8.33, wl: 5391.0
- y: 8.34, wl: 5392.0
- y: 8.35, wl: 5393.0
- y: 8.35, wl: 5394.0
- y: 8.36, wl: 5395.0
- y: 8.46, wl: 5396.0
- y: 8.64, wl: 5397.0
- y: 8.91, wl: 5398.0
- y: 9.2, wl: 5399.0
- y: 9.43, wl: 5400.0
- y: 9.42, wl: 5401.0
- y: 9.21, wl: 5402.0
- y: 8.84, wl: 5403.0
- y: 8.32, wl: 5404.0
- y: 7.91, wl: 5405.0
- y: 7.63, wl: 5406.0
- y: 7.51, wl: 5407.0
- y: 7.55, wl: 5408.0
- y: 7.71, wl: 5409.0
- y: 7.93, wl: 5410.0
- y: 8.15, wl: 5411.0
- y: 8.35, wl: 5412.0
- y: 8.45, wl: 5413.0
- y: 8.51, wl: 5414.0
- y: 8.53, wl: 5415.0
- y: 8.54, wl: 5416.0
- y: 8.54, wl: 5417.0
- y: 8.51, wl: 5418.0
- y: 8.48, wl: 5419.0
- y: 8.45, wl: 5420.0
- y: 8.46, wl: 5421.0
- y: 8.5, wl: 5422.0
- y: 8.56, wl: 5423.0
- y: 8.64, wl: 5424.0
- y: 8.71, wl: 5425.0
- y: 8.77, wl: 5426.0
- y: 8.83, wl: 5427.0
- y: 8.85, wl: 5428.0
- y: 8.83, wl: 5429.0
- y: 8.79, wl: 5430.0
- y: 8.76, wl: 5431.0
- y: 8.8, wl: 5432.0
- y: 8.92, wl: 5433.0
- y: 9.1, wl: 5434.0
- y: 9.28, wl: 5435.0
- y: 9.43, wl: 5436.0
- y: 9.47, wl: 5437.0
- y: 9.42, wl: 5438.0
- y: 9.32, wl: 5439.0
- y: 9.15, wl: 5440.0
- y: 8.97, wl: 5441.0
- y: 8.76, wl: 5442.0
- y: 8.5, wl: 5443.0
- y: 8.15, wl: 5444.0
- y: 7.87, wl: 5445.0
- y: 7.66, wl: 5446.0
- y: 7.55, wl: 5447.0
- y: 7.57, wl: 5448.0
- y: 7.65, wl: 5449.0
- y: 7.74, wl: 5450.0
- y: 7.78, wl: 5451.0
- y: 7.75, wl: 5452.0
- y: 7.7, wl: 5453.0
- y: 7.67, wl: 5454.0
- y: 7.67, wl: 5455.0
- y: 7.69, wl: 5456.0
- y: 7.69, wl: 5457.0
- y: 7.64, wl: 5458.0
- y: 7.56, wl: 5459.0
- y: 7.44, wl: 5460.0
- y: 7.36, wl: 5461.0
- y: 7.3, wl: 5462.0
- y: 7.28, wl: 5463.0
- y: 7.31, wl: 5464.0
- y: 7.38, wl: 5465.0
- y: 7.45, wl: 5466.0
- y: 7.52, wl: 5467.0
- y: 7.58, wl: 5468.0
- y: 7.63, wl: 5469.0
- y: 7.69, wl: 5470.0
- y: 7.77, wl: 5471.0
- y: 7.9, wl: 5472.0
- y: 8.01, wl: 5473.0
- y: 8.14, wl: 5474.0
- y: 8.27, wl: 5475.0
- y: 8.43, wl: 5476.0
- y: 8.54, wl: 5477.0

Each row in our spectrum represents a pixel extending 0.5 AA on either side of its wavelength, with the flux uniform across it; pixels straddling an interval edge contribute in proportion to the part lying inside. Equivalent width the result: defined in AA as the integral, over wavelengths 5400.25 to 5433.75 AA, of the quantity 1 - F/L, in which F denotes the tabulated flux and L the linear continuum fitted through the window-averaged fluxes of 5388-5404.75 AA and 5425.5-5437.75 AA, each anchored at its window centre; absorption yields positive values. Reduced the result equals 1.37 AA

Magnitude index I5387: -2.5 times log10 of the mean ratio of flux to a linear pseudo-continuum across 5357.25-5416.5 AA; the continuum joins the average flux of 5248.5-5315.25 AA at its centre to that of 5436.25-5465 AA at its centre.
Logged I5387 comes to -0.08 mag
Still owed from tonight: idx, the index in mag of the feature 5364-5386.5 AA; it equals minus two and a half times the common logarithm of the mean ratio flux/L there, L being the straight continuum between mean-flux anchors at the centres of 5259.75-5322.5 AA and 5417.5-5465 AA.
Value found -0.059 mag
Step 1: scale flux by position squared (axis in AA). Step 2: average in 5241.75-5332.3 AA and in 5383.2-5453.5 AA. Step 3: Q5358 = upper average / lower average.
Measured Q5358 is 1.2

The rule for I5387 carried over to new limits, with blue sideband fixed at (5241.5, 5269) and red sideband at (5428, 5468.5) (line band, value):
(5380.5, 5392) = -0.10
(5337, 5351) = -0.02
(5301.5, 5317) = -0.08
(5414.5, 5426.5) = -0.07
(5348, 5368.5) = -0.08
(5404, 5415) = -0.01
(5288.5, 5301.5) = 0.03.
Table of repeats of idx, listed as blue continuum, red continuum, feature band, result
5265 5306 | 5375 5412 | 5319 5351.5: 0.02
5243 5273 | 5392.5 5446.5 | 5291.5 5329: 0.00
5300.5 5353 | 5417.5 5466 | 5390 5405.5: -0.08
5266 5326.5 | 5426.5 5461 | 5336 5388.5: -0.05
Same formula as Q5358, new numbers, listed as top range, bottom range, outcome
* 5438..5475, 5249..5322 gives 1.14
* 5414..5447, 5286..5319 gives 1.20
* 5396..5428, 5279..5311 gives 1.21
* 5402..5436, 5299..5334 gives 1.17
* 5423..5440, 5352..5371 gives 1.12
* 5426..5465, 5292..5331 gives 1.16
